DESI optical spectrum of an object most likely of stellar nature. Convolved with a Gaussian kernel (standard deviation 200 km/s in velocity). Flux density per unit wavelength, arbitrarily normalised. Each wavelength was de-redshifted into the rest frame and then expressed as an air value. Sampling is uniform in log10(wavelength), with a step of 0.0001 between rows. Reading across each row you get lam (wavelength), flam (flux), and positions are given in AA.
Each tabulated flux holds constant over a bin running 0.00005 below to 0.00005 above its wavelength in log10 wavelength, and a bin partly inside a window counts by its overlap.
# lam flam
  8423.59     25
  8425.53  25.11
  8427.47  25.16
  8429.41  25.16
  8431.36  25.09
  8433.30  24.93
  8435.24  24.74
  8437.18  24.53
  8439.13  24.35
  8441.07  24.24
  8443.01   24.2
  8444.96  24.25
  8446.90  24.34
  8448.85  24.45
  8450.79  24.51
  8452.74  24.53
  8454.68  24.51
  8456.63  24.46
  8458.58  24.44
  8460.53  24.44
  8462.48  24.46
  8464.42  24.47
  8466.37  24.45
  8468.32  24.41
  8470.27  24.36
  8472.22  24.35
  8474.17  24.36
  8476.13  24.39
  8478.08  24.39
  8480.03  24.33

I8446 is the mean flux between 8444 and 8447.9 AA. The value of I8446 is 24.3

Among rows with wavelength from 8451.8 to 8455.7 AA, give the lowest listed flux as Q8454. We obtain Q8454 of 24.51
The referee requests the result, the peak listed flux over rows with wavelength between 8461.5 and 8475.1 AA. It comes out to 24.47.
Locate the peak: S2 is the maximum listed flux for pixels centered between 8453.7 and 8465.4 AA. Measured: 24.51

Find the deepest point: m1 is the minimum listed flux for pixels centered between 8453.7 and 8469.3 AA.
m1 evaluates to 24.41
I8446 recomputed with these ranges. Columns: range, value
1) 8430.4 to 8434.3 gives 25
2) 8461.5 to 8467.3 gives 24.5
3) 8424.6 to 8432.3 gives 25.1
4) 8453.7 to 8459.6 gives 24.5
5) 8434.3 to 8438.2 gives 24.6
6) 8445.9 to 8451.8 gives 24.4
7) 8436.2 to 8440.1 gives 24.4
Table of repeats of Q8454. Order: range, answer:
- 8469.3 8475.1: 24.35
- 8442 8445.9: 24.2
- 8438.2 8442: 24.24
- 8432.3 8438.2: 24.53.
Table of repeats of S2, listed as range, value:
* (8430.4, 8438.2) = 25.09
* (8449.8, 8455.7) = 24.53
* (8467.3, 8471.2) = 24.41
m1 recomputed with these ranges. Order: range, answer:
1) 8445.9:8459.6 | 24.34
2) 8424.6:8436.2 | 24.74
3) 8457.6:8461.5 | 24.44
